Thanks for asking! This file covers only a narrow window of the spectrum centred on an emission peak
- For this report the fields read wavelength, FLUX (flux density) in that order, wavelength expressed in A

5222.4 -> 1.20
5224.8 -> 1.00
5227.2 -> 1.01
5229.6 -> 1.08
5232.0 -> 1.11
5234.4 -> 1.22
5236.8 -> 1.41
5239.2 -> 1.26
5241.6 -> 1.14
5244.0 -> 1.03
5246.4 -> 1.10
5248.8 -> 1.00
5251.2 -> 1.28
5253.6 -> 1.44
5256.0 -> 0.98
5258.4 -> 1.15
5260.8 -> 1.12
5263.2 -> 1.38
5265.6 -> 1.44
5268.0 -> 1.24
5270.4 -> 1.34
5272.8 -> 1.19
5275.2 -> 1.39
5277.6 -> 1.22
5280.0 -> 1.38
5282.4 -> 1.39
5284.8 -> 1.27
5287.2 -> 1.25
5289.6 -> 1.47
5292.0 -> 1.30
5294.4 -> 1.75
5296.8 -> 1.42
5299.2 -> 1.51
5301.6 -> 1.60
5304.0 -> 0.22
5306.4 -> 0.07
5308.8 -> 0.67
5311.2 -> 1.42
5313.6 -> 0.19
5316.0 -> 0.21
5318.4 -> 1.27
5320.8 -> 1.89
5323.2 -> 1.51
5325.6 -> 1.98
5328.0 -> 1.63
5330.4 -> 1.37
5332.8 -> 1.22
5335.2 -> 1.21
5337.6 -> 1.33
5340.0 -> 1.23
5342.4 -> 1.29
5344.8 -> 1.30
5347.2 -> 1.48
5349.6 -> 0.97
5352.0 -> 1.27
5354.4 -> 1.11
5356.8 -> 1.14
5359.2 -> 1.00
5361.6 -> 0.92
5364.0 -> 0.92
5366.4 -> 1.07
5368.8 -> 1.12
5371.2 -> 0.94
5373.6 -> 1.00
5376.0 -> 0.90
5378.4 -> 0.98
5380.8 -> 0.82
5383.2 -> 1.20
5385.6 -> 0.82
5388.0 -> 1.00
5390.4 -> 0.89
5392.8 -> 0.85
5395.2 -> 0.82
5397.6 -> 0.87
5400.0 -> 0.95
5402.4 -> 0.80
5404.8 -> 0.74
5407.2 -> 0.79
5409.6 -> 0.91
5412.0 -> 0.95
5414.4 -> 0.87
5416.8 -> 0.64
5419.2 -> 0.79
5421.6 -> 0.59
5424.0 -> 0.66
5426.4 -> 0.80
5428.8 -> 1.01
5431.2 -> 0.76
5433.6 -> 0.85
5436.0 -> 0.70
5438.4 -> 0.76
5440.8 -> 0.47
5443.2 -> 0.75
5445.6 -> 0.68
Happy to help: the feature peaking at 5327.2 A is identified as C IV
